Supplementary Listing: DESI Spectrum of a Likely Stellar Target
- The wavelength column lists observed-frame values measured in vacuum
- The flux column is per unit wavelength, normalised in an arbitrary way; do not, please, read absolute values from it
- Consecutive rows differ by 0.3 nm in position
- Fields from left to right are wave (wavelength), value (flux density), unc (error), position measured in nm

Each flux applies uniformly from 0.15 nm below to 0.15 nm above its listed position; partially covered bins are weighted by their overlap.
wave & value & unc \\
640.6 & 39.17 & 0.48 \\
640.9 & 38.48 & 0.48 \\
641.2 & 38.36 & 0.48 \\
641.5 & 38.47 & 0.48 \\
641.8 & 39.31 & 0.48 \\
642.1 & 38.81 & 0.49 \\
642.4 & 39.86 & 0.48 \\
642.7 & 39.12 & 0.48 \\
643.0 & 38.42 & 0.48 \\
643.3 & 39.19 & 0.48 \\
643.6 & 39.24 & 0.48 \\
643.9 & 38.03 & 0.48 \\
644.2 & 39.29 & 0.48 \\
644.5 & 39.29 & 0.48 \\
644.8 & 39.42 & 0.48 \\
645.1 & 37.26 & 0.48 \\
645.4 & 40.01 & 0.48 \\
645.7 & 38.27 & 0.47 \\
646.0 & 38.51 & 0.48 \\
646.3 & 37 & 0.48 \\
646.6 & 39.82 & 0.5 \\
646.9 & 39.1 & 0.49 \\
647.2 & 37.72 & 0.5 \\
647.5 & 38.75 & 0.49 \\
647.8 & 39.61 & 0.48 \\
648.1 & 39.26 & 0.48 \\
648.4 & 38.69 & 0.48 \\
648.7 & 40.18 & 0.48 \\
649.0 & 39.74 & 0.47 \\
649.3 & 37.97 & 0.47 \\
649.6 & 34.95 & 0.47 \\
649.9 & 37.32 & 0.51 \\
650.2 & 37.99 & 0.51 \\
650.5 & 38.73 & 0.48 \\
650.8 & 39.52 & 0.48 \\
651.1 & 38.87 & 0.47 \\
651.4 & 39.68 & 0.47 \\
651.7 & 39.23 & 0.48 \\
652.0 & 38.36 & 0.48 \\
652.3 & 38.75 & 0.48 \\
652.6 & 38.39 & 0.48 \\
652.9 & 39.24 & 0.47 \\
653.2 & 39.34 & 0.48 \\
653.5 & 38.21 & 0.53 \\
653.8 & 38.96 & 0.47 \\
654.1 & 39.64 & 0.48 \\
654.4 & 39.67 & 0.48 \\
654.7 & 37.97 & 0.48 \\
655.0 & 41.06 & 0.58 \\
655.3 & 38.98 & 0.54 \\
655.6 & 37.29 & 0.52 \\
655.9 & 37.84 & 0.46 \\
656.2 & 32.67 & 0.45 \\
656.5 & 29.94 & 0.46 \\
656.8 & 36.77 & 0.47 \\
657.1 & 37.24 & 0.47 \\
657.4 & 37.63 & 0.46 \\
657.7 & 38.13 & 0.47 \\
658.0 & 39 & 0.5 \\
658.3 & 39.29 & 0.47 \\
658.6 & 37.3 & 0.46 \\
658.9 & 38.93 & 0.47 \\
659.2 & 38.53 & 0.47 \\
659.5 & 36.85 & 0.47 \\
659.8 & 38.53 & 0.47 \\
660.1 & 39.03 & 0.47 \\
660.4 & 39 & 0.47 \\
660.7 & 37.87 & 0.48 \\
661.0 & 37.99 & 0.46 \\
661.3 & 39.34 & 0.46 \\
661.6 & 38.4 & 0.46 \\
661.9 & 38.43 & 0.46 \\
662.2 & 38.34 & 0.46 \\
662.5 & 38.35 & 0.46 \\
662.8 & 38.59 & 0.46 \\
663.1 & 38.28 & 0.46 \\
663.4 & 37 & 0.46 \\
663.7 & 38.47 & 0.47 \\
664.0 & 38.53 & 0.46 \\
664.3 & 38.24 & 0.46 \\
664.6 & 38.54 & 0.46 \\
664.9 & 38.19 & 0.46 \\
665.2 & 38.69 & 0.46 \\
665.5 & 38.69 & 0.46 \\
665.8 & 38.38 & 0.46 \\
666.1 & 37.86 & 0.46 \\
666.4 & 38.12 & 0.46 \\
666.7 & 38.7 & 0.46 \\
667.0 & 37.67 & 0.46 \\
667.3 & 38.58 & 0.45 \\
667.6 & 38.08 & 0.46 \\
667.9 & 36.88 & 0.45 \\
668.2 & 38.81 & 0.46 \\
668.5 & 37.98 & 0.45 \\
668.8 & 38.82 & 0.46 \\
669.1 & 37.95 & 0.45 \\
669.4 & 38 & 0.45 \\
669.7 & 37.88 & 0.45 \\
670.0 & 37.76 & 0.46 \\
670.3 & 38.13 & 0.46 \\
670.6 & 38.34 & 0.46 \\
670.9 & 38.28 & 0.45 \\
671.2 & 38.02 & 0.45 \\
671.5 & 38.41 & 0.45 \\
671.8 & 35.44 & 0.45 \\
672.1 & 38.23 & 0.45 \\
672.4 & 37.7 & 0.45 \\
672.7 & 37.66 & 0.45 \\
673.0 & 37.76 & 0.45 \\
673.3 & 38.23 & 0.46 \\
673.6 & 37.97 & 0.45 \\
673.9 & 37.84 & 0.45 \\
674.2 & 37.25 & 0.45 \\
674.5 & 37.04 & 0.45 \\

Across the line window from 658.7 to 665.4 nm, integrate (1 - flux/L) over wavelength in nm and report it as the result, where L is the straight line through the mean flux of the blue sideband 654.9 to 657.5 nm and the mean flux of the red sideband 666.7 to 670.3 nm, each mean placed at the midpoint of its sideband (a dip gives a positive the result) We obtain -0.202 nm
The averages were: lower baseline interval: 36.5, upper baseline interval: 38.1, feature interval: 38.4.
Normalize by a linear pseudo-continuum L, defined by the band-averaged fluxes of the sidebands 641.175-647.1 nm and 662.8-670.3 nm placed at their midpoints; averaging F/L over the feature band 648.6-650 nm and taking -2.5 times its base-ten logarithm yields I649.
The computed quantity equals 0.02 mag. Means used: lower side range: 38.8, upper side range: 38.2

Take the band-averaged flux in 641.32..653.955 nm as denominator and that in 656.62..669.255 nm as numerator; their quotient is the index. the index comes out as 1.0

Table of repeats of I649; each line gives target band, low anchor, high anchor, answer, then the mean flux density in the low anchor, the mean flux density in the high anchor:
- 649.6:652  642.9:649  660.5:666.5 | 0.01 mag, 38.9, 38.3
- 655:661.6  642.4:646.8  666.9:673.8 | 0.02 mag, 38.8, 37.9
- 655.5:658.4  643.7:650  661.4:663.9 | 0.05 mag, 38.6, 38.3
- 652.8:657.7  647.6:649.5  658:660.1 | 0.03 mag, 39.1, 38.3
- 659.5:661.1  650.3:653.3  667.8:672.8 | 0.00 mag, 39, 37.9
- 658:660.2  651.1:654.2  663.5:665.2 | 0.01 mag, 39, 38.4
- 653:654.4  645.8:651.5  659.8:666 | -0.02 mag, 38.6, 38.4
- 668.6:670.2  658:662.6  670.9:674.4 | -0.01 mag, 38.4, 37.7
